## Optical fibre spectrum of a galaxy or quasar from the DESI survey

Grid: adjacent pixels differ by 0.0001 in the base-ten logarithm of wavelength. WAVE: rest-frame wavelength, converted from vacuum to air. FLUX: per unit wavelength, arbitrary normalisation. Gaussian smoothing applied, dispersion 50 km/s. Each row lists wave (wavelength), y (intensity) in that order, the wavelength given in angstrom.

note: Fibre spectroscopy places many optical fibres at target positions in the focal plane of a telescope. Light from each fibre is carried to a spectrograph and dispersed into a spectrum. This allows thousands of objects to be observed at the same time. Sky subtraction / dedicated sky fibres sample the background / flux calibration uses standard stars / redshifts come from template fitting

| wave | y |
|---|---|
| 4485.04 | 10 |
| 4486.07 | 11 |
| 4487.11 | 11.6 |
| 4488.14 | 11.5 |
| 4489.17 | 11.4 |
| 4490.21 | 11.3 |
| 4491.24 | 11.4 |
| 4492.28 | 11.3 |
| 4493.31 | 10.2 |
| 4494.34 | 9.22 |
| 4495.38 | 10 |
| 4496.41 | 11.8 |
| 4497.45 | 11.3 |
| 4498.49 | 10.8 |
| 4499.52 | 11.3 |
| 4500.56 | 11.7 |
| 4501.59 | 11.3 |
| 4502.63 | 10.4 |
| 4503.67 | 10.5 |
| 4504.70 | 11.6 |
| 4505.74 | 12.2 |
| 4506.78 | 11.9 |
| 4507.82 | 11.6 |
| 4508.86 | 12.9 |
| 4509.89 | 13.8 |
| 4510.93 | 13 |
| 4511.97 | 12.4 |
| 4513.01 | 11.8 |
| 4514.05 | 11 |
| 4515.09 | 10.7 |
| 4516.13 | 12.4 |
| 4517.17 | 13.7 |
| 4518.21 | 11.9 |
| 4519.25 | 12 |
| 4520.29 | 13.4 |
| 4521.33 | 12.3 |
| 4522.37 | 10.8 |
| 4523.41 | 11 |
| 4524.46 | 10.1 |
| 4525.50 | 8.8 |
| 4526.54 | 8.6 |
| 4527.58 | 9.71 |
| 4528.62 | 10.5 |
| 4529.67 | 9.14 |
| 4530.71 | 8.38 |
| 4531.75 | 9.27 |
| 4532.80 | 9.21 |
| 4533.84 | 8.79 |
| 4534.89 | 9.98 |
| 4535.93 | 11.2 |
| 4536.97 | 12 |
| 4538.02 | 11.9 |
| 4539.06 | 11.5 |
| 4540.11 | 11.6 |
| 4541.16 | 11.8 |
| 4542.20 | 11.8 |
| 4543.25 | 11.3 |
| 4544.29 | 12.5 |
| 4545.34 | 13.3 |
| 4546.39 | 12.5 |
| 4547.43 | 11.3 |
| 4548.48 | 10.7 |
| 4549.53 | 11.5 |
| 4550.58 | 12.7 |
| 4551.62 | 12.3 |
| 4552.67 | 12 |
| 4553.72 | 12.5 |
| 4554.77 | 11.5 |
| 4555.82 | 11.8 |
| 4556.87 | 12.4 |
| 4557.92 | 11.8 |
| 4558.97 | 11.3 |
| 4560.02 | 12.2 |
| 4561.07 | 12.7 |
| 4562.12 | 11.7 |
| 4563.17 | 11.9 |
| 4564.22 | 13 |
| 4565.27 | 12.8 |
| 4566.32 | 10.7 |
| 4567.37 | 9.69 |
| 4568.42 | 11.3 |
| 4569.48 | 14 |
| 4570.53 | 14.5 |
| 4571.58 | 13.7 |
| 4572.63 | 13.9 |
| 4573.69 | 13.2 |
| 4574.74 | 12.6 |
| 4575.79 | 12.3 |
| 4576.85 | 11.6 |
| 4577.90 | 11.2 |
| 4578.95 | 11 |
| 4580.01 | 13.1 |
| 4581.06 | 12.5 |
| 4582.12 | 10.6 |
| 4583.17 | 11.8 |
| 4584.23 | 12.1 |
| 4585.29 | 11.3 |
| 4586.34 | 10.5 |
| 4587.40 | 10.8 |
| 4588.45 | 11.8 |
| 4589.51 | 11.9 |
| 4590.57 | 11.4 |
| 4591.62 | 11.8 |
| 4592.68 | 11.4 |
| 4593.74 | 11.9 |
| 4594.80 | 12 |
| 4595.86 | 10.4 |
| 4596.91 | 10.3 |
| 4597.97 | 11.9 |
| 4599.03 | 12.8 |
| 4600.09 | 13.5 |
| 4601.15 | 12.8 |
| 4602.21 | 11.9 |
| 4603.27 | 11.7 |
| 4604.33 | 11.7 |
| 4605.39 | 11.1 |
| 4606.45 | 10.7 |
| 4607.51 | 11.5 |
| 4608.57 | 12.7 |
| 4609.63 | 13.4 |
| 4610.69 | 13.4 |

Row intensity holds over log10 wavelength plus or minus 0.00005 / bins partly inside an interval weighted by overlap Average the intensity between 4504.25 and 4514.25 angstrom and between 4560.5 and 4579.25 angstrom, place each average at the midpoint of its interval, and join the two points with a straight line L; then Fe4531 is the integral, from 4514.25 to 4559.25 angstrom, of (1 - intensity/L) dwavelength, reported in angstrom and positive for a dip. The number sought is 3.8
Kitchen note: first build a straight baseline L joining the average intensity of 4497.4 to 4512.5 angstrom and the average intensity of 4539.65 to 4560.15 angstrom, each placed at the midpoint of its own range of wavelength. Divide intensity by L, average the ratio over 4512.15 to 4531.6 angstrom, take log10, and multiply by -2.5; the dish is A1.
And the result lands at 0.09 mag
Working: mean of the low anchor 11.8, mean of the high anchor 11.9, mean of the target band 10.9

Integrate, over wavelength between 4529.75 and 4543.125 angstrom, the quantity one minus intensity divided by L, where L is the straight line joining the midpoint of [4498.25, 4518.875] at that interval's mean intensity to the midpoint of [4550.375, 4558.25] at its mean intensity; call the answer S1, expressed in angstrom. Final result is 1.6 angstrom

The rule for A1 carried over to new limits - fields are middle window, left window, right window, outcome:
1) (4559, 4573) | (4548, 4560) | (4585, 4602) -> -0.054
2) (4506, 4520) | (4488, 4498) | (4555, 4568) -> -0.100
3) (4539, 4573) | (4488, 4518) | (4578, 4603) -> -0.044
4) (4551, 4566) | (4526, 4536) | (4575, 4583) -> -0.129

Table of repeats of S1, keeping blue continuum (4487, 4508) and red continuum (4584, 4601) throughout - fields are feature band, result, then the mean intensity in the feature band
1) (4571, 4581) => -0.8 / 12.5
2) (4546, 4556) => -0.4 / 11.9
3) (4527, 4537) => 1.4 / 9.71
